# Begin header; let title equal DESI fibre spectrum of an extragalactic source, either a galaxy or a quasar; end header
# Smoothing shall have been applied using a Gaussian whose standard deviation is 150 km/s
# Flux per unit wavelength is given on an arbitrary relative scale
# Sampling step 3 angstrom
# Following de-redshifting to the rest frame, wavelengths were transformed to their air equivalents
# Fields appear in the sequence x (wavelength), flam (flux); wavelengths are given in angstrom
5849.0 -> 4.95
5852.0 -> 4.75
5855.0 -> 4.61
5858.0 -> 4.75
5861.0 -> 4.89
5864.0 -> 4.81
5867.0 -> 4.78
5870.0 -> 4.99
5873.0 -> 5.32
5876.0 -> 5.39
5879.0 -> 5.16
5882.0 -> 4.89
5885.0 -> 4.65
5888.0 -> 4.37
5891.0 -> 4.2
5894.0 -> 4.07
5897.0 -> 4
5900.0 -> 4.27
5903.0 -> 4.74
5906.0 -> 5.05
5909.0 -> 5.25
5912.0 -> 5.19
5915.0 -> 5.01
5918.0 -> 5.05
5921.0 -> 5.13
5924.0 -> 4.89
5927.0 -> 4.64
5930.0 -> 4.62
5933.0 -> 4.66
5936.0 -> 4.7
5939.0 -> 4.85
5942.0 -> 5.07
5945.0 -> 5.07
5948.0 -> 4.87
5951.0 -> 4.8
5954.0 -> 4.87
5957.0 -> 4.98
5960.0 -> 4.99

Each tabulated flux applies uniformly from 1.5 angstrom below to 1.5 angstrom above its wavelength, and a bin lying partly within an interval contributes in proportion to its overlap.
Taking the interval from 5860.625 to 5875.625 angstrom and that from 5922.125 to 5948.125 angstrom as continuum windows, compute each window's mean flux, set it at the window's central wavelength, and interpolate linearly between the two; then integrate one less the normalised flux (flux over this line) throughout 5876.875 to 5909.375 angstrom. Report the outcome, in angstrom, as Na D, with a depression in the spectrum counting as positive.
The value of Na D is 2.2 angstrom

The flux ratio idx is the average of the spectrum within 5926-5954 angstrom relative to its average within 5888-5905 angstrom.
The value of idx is 1.12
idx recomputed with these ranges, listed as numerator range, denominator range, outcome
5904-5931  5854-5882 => 1.00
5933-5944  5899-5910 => 1.00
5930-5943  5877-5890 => 1.00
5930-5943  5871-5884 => 0.93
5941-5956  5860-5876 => 0.99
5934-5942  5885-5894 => 1.12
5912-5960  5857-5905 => 1.04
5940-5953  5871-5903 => 1.07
